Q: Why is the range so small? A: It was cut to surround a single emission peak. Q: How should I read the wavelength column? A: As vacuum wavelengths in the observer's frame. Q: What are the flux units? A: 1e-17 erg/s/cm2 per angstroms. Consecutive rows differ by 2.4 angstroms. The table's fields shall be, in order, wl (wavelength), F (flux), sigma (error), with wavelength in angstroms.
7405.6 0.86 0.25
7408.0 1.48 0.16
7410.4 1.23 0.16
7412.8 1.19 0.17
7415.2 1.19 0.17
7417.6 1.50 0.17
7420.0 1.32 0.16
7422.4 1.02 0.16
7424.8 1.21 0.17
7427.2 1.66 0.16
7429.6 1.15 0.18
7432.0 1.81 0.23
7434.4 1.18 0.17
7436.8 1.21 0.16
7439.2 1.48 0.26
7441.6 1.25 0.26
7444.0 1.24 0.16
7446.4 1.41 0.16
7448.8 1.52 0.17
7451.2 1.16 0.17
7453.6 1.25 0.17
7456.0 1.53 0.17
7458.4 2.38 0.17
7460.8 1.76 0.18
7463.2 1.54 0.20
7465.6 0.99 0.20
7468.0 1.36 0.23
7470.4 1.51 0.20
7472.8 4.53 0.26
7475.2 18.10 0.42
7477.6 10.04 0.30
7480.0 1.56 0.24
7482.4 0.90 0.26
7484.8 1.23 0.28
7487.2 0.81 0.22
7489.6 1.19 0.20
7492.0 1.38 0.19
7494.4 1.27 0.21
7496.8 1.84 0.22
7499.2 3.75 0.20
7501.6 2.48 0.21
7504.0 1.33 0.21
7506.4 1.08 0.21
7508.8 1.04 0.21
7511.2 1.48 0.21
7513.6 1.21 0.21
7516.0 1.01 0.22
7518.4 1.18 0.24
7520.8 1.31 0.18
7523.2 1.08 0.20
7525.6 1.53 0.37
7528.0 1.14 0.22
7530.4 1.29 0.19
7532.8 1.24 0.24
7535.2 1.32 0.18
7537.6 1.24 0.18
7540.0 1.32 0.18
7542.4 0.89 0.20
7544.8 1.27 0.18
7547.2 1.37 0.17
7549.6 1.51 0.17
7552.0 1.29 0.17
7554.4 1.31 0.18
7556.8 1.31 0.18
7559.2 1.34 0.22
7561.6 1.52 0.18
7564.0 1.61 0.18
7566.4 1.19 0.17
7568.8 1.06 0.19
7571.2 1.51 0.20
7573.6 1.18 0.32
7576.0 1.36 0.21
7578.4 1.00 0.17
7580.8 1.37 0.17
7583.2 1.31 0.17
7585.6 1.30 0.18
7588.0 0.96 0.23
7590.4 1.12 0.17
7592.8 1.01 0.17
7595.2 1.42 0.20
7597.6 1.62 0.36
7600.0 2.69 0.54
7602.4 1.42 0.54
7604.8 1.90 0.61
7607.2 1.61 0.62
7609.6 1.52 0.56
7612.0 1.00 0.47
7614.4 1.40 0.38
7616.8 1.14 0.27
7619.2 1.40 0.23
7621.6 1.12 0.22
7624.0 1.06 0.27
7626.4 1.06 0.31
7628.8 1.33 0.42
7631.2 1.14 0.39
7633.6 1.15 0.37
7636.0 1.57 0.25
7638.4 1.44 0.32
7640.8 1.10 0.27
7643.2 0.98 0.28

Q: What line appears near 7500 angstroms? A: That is [N II]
